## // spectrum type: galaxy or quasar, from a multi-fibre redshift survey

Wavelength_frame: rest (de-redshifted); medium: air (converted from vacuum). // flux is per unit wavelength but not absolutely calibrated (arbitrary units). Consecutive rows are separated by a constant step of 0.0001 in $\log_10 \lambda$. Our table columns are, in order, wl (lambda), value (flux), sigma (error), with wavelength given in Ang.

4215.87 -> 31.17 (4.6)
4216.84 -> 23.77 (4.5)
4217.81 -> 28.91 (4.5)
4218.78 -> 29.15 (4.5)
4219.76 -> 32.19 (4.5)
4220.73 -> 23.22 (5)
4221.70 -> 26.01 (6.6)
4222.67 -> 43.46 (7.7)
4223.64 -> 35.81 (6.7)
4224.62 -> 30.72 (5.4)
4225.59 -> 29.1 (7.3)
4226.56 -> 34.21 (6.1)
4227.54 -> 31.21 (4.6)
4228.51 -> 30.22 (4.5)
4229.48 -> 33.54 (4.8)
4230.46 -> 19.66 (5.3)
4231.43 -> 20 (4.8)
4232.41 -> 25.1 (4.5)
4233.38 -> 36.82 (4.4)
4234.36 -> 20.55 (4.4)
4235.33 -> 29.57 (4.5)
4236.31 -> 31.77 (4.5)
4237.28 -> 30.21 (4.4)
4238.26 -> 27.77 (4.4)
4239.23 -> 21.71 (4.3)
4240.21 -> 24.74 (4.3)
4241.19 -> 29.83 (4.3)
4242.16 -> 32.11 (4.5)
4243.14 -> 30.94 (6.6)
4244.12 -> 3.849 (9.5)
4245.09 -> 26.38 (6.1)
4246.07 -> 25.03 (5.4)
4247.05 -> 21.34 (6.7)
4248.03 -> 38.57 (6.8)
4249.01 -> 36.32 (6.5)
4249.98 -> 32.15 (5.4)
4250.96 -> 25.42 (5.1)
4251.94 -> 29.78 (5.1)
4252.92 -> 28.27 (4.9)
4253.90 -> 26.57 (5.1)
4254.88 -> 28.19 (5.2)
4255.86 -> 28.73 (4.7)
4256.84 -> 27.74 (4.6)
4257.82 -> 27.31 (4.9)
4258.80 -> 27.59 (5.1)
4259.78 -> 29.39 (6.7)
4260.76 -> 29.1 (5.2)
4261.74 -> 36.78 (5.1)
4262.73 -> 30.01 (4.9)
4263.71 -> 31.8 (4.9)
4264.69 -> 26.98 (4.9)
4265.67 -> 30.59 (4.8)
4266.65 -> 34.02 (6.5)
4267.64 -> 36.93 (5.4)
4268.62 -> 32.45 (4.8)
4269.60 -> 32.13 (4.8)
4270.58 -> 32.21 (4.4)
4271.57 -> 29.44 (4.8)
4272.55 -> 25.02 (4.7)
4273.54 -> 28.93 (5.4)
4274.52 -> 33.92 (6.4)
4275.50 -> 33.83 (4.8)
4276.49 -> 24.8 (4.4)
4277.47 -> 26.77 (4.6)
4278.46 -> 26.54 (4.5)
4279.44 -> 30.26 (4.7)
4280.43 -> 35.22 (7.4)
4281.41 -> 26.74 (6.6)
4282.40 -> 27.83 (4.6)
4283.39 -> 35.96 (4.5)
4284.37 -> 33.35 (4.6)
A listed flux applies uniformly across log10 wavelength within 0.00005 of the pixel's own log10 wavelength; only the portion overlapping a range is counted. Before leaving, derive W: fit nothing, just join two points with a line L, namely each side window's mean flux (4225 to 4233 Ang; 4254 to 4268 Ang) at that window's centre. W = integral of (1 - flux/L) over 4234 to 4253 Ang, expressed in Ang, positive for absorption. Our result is 1.1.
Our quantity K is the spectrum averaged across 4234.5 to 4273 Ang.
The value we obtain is 28.9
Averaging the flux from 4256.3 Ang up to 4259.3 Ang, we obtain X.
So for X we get 27.6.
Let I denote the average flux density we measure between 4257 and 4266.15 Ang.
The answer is 29.9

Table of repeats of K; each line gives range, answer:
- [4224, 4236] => 28.5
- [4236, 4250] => 27.3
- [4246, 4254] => 29.6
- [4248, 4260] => 29.4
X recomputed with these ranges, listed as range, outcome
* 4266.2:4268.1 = 35.3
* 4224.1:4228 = 31.3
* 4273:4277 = 30.3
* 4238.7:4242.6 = 27.1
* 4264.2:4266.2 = 29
